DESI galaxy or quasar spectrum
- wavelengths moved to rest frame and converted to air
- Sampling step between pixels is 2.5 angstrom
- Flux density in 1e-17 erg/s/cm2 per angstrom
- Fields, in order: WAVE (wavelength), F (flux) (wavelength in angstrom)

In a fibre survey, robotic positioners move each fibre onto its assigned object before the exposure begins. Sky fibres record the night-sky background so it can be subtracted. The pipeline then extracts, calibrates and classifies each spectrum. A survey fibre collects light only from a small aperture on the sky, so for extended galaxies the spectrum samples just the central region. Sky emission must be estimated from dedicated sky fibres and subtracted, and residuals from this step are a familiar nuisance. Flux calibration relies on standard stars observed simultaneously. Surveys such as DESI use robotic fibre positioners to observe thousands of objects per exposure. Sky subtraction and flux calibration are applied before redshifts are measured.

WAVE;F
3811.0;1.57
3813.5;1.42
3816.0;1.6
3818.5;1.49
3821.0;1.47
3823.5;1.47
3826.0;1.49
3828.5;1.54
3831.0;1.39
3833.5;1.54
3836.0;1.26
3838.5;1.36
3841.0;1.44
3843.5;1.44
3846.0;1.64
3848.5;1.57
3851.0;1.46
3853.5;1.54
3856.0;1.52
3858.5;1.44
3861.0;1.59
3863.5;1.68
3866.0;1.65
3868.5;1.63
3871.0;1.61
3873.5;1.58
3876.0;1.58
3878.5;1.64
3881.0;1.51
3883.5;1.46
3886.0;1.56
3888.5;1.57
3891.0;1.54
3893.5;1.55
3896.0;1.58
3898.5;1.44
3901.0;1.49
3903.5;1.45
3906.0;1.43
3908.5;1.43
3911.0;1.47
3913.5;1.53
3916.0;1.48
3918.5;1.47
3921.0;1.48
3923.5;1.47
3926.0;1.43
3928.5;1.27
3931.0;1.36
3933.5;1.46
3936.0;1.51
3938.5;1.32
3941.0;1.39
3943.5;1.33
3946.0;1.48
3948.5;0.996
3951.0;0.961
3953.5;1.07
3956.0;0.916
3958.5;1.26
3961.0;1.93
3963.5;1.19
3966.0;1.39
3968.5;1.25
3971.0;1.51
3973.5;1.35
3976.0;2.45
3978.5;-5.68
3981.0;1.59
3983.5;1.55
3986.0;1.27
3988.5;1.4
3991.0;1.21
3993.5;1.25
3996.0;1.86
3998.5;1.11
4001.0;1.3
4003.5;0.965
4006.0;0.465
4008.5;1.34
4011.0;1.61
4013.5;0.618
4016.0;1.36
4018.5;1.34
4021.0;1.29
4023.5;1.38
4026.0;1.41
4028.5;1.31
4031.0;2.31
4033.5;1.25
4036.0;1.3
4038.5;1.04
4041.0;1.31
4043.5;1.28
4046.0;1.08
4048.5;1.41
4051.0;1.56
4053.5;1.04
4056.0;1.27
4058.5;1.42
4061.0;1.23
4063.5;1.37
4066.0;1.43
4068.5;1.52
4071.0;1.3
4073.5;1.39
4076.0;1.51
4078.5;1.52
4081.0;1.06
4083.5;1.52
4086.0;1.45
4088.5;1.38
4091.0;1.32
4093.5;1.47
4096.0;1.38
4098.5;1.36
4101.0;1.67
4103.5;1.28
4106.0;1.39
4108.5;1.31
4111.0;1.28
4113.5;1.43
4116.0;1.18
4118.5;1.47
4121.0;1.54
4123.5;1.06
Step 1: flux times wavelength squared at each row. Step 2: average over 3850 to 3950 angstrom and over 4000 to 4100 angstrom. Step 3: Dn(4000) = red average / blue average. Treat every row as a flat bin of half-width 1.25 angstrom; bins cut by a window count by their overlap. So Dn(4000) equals 0.96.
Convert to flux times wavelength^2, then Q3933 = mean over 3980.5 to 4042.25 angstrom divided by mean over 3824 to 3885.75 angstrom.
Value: 0.93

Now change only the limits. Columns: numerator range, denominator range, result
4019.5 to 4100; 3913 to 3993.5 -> 1.24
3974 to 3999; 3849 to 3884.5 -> 0.55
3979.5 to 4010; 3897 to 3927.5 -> 0.87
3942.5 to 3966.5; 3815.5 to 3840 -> 0.91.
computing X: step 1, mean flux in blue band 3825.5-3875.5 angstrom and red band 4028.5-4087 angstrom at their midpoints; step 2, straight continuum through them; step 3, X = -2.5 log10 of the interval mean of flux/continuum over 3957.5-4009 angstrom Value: 0.34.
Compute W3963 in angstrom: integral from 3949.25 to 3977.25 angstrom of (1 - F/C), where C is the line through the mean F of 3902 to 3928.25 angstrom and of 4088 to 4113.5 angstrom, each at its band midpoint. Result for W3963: 1.1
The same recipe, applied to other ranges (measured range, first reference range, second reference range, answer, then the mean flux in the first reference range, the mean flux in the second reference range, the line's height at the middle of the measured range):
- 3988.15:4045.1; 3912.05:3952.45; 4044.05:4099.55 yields 3.2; 1.37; 1.36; 1.37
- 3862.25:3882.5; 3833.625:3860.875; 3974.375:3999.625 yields -3.8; 1.48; 0.808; 1.36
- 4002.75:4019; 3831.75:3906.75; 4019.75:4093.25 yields 3.6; 1.52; 1.37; 1.41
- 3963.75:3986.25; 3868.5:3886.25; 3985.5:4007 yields 9.5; 1.57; 1.21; 1.27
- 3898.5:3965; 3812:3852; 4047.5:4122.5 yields 3.2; 1.47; 1.38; 1.44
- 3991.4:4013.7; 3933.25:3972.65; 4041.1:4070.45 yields 2.0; 1.31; 1.33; 1.32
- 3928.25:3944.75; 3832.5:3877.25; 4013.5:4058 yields 0.6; 1.53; 1.33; 1.44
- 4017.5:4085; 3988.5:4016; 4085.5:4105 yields -3.1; 1.19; 1.41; 1.31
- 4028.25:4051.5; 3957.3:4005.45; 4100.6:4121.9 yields -3.6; 1.05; 1.38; 1.2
